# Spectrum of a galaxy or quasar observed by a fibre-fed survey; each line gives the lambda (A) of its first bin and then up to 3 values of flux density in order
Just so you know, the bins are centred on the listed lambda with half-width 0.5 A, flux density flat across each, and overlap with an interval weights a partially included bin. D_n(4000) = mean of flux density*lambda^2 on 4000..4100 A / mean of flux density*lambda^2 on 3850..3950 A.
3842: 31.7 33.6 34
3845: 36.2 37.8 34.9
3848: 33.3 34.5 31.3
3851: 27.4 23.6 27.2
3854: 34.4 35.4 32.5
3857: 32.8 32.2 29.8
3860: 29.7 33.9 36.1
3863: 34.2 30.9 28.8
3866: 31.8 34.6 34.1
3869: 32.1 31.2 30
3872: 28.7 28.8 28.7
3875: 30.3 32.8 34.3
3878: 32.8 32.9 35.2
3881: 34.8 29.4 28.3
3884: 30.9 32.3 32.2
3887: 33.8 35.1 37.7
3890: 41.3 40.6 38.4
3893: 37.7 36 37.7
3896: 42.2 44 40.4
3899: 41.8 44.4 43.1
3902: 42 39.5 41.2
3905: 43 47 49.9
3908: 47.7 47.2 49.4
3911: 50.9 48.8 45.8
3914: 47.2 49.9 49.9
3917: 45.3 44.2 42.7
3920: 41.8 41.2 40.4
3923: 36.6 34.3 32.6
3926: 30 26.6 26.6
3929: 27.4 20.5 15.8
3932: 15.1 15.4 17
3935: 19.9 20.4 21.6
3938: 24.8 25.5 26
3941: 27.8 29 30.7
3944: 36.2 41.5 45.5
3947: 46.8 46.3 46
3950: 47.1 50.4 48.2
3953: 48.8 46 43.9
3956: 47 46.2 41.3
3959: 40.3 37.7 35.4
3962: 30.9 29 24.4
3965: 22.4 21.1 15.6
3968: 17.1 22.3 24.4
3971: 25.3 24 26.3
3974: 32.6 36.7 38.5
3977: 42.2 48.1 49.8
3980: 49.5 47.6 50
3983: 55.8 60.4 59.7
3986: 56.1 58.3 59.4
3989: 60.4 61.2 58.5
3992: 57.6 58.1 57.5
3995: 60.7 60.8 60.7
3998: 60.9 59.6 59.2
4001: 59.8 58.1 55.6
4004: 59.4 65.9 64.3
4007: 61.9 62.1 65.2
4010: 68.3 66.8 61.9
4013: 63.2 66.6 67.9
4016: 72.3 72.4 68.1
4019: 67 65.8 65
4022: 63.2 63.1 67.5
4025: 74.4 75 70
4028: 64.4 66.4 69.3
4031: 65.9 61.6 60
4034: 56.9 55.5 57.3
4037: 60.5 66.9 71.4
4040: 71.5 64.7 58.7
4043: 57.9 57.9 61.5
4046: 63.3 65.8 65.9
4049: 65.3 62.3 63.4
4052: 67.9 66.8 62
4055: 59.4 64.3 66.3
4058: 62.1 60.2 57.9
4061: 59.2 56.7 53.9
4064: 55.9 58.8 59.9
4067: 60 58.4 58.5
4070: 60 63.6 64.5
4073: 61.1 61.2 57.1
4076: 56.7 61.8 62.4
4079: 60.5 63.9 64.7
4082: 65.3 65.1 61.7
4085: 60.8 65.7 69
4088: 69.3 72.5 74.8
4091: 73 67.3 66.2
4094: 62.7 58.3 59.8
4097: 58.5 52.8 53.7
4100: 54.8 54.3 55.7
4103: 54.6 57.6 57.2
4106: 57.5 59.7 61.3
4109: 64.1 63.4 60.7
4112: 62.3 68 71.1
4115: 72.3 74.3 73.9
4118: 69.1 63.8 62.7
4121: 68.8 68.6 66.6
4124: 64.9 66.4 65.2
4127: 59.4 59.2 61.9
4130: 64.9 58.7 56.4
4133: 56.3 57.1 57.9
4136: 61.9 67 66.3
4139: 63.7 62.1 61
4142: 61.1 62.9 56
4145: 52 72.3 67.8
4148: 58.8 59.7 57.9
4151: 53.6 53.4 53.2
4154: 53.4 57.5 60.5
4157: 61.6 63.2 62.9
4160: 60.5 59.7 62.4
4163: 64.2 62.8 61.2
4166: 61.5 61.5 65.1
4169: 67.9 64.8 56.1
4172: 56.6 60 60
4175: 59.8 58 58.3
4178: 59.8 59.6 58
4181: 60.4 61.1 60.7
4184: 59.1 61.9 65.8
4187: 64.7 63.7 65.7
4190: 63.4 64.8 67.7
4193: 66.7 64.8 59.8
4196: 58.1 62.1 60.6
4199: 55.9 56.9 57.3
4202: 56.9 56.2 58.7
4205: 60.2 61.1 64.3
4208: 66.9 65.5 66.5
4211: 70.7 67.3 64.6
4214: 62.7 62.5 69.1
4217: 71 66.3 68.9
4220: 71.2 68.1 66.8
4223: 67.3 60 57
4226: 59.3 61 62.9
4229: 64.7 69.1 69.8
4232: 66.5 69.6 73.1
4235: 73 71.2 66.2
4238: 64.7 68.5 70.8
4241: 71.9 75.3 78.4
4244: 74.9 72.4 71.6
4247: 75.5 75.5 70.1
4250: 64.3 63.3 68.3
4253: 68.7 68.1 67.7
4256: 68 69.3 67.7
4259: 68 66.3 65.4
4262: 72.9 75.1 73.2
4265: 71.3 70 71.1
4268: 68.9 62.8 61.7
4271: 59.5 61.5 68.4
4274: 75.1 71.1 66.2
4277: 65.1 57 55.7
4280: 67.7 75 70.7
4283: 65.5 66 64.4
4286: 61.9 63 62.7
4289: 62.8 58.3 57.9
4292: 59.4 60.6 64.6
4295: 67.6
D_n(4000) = 1.94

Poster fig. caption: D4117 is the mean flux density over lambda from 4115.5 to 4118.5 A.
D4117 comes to 72.4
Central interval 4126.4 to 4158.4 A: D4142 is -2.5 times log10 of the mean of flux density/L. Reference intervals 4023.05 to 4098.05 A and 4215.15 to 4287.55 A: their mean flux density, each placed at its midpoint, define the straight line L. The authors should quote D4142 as 0.09 mag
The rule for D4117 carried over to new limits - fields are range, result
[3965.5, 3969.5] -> 19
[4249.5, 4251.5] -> 63.8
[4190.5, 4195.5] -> 64.8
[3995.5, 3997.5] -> 60.8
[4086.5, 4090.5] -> 71.4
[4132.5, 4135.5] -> 57.1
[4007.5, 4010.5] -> 65.2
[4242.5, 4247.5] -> 74.6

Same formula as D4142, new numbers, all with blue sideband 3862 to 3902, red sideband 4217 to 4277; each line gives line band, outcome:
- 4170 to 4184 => 0.05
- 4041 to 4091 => -0.20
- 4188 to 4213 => 0.03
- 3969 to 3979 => 0.28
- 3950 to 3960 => -0.10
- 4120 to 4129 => -0.13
